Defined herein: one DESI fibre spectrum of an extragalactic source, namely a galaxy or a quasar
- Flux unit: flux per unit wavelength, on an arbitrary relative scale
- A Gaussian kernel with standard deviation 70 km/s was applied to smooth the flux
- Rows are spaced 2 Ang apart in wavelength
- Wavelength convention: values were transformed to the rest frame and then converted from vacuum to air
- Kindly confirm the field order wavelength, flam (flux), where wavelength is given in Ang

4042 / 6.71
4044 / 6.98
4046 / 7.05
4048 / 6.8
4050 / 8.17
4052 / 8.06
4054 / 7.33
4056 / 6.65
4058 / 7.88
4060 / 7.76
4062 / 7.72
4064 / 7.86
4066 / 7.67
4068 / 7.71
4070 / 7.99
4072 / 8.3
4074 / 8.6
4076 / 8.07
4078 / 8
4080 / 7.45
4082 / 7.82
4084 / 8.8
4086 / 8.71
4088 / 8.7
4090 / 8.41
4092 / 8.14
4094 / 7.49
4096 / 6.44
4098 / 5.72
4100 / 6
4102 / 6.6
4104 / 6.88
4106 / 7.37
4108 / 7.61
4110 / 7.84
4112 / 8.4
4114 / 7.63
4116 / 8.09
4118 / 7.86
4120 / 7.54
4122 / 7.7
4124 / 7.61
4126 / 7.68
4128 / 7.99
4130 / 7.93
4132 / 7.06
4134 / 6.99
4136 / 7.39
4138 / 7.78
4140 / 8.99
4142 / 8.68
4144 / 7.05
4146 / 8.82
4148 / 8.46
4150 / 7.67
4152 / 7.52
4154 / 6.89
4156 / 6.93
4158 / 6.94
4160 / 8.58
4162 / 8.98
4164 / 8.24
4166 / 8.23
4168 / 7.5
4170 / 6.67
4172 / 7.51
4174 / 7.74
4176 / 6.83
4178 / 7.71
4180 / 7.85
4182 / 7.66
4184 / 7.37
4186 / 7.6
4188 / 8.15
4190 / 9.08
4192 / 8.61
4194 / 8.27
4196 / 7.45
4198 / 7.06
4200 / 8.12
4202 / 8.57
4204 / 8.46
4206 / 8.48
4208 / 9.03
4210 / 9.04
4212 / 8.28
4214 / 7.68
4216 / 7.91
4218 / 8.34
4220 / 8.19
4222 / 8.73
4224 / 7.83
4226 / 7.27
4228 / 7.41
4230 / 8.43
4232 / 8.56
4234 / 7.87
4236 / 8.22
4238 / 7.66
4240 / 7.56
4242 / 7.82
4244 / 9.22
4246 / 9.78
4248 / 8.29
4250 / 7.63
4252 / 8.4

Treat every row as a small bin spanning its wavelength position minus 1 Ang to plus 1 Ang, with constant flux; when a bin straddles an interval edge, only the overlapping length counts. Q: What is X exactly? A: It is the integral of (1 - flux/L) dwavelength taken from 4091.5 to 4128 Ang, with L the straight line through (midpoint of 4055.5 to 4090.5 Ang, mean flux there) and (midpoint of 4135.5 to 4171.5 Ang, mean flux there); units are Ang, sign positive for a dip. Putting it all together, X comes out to 2.61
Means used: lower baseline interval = 8.02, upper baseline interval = 7.85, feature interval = 7.37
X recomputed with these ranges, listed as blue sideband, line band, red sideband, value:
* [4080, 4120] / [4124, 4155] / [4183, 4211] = 0.3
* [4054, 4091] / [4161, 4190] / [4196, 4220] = 1.5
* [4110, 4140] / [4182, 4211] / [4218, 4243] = -1.2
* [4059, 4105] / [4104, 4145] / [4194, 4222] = 0.7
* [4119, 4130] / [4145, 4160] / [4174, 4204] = 0.2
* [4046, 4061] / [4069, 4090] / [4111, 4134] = -1.8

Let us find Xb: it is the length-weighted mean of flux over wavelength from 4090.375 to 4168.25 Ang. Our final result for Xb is 7.63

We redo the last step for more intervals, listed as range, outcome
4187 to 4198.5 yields 8.15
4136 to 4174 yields 7.84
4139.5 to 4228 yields 7.96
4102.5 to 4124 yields 7.66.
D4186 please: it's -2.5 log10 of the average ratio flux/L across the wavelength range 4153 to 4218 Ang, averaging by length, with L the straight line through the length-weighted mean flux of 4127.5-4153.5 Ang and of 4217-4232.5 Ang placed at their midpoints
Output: 0.01 mag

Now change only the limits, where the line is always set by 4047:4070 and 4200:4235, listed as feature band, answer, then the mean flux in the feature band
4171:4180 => 0.08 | 7.49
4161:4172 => 0.02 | 7.89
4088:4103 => 0.10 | 7.09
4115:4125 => 0.01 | 7.76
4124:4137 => 0.05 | 7.51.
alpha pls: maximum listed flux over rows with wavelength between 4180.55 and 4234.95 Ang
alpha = 9.08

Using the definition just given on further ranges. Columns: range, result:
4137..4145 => 8.99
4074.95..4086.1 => 8.8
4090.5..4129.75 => 8.4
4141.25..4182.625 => 8.98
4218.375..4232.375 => 8.73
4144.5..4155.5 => 8.82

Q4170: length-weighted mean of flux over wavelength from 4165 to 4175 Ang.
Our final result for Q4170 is 7.53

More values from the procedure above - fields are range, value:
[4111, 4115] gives 8.02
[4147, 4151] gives 8.07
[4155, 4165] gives 7.93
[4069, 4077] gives 8.24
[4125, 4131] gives 7.87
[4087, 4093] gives 8.42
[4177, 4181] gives 7.78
